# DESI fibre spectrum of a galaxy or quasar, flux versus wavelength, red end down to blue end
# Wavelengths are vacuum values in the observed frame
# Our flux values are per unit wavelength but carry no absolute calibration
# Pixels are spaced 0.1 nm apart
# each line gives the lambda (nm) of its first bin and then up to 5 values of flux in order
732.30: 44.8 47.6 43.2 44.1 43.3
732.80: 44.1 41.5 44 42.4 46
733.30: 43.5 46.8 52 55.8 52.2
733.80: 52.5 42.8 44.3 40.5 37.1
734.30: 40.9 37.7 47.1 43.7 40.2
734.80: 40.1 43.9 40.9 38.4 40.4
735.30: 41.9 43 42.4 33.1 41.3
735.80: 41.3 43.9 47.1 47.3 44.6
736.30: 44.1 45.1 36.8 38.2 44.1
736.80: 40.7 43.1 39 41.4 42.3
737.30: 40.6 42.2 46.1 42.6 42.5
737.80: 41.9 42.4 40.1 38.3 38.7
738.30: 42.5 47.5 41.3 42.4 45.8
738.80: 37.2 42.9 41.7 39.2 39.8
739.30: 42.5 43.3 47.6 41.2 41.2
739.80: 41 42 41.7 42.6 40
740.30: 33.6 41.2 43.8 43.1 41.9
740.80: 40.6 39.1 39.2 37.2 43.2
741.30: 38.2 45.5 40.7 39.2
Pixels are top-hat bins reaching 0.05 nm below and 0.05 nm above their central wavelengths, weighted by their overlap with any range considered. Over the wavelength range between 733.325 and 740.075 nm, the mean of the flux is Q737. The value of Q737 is 42.6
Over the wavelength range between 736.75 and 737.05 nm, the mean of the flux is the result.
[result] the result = 40.9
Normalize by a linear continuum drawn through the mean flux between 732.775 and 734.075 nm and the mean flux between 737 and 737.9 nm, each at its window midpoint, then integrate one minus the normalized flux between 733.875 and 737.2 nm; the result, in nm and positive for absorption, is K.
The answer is 0.197 nm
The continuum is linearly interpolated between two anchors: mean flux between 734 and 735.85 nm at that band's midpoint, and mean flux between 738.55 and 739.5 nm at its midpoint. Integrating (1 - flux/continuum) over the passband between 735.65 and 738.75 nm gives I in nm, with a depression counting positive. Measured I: -0.07 nm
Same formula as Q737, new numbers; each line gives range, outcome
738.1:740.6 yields 41.7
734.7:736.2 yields 41.8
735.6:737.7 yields 42.4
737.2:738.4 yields 41.9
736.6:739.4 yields 41.8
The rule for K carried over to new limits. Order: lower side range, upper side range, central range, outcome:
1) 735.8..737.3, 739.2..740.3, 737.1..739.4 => 0.016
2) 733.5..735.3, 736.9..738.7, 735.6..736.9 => 0.007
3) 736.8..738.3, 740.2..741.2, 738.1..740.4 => -0.043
